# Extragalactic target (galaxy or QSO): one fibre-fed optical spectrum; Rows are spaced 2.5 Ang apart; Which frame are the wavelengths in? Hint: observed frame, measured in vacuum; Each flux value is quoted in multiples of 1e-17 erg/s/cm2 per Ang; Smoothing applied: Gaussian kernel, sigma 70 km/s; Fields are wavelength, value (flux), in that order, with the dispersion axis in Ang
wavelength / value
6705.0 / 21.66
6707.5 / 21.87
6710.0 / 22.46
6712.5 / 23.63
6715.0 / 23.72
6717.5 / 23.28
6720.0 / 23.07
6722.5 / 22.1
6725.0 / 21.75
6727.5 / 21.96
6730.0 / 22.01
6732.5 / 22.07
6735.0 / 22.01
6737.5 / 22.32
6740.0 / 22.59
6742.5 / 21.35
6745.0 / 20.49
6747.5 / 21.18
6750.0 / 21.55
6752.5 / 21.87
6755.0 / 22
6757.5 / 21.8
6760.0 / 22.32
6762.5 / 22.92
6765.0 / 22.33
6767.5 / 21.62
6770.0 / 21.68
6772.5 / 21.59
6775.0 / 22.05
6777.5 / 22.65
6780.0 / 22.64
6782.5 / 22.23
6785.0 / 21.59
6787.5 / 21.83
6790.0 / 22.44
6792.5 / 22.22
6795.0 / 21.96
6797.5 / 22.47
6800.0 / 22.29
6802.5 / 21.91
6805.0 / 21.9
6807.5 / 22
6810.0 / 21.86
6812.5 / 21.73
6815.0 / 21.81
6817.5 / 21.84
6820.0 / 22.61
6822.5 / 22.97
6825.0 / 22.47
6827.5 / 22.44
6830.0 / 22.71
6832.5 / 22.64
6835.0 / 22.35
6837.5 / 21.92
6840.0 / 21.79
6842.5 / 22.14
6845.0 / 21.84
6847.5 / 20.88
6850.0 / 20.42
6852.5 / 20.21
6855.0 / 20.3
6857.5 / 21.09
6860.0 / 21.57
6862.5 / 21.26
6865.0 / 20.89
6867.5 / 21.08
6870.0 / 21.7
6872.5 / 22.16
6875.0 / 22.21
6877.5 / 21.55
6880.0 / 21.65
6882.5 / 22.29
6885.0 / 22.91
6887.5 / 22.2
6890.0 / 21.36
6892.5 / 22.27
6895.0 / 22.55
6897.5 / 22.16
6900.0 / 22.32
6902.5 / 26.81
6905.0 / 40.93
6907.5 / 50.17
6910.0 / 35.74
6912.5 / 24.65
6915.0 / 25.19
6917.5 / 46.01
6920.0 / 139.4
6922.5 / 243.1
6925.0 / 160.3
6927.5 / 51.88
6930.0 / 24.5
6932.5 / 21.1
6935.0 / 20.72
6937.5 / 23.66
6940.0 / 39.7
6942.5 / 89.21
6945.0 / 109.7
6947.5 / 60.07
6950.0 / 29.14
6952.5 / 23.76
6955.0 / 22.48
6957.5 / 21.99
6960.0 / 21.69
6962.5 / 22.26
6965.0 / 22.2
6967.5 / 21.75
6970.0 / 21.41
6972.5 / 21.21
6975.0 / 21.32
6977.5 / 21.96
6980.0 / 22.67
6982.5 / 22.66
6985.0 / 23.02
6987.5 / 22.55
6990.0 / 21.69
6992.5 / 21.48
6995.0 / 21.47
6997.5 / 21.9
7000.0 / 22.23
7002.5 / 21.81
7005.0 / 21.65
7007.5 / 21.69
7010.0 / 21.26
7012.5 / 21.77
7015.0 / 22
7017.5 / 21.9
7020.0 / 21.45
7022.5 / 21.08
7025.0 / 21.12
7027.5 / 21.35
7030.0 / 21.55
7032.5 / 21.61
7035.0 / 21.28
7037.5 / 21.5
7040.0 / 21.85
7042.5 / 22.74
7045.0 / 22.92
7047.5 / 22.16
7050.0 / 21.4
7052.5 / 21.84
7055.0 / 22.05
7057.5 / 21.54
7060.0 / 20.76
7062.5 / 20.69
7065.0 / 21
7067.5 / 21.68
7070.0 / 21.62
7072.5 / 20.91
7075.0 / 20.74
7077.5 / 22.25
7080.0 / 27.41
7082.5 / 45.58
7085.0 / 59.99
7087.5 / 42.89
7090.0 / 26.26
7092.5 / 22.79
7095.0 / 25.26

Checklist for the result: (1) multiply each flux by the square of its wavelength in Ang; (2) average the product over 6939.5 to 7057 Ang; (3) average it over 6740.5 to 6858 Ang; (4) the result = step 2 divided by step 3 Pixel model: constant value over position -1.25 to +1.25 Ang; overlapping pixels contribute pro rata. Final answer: 1.3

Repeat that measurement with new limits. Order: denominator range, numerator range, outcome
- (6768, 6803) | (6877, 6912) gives 1.25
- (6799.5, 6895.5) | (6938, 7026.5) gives 1.33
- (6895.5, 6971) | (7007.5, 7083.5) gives 0.47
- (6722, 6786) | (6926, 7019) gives 1.41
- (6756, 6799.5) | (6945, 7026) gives 1.18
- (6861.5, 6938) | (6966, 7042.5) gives 0.54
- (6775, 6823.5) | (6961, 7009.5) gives 1.05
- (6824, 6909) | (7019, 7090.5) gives 1.12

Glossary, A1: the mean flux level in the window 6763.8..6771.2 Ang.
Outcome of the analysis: 21.9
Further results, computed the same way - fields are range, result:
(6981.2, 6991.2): 22.5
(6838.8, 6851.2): 21.4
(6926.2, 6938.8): 28.9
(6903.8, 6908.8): 45.5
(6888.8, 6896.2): 22.1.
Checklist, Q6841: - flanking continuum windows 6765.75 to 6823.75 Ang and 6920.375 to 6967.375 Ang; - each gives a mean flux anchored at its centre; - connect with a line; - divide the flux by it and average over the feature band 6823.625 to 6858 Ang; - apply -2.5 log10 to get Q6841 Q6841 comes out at 0.44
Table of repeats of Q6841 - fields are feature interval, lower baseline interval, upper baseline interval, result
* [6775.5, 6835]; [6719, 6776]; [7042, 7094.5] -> 0.02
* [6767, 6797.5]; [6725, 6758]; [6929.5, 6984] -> 0.08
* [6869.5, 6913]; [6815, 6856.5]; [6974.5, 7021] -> -0.19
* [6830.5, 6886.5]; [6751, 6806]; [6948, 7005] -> 0.04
